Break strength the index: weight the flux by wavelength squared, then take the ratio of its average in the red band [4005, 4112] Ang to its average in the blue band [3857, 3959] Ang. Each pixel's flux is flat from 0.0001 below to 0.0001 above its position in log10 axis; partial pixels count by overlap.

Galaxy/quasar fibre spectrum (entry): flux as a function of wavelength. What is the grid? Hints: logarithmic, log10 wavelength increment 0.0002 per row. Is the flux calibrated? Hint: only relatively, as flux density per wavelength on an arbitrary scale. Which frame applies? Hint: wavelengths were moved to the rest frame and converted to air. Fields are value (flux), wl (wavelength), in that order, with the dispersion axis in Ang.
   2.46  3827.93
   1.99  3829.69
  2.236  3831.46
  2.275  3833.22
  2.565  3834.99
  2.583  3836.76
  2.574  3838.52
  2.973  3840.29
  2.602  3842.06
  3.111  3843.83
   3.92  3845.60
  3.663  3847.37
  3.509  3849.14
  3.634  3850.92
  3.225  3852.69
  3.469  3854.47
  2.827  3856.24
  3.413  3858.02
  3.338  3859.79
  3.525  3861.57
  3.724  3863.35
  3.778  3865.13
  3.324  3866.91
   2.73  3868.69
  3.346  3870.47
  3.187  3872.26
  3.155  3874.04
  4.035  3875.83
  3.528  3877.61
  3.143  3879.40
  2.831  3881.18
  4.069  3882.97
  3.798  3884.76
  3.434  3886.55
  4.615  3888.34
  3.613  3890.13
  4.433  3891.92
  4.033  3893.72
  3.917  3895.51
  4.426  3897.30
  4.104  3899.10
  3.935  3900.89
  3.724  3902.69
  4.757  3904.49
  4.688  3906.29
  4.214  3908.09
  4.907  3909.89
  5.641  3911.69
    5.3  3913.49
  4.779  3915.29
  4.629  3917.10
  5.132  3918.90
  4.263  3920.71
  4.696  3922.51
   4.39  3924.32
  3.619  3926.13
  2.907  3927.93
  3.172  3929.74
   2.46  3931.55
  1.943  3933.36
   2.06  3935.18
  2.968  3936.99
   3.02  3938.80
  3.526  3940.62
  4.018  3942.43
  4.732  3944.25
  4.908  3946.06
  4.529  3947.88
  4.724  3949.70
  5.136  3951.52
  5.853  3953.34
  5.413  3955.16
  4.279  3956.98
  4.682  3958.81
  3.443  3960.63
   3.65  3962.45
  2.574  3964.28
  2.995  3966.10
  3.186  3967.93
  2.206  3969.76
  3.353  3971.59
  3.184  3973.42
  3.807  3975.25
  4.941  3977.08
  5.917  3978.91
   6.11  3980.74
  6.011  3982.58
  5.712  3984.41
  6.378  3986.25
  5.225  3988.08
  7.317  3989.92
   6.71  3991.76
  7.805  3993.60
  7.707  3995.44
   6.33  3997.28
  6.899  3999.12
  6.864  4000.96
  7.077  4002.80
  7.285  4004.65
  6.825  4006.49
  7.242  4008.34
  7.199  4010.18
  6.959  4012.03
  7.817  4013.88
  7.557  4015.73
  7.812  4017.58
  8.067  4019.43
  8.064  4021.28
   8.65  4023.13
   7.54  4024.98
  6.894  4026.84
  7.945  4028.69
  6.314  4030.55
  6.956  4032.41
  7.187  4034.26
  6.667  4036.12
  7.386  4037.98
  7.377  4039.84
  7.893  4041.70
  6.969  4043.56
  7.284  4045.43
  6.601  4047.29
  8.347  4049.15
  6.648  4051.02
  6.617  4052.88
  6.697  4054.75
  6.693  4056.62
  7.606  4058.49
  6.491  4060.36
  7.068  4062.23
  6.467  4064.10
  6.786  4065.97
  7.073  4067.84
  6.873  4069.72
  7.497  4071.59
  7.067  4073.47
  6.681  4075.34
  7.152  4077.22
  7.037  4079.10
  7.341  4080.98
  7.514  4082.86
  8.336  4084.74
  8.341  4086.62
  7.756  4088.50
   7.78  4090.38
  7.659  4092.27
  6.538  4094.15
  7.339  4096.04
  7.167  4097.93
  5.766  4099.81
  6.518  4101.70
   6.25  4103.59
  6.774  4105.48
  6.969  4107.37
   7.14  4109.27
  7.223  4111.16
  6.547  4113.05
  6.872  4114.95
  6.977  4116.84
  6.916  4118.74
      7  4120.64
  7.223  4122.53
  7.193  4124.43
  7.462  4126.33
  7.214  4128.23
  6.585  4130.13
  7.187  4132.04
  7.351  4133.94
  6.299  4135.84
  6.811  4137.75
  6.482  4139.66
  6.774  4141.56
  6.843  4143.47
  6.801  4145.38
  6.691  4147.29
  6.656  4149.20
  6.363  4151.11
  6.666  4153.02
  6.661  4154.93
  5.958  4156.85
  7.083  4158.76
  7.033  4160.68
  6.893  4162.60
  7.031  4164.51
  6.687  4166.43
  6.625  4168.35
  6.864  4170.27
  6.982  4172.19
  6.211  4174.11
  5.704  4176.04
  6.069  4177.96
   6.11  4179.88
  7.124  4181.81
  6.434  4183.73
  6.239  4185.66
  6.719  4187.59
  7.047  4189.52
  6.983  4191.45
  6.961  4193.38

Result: 2.0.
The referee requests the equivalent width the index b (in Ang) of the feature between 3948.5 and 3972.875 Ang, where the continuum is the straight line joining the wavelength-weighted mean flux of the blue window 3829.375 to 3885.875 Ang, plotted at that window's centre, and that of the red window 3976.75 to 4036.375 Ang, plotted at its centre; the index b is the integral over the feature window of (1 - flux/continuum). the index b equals 7.7 Ang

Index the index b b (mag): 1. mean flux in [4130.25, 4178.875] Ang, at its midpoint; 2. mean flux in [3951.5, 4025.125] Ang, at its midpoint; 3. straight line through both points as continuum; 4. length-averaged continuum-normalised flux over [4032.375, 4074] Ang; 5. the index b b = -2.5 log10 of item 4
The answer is -0.141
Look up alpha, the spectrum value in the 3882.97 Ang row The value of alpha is 4.069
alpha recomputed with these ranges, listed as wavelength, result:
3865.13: 3.778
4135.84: 6.299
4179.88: 6.11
